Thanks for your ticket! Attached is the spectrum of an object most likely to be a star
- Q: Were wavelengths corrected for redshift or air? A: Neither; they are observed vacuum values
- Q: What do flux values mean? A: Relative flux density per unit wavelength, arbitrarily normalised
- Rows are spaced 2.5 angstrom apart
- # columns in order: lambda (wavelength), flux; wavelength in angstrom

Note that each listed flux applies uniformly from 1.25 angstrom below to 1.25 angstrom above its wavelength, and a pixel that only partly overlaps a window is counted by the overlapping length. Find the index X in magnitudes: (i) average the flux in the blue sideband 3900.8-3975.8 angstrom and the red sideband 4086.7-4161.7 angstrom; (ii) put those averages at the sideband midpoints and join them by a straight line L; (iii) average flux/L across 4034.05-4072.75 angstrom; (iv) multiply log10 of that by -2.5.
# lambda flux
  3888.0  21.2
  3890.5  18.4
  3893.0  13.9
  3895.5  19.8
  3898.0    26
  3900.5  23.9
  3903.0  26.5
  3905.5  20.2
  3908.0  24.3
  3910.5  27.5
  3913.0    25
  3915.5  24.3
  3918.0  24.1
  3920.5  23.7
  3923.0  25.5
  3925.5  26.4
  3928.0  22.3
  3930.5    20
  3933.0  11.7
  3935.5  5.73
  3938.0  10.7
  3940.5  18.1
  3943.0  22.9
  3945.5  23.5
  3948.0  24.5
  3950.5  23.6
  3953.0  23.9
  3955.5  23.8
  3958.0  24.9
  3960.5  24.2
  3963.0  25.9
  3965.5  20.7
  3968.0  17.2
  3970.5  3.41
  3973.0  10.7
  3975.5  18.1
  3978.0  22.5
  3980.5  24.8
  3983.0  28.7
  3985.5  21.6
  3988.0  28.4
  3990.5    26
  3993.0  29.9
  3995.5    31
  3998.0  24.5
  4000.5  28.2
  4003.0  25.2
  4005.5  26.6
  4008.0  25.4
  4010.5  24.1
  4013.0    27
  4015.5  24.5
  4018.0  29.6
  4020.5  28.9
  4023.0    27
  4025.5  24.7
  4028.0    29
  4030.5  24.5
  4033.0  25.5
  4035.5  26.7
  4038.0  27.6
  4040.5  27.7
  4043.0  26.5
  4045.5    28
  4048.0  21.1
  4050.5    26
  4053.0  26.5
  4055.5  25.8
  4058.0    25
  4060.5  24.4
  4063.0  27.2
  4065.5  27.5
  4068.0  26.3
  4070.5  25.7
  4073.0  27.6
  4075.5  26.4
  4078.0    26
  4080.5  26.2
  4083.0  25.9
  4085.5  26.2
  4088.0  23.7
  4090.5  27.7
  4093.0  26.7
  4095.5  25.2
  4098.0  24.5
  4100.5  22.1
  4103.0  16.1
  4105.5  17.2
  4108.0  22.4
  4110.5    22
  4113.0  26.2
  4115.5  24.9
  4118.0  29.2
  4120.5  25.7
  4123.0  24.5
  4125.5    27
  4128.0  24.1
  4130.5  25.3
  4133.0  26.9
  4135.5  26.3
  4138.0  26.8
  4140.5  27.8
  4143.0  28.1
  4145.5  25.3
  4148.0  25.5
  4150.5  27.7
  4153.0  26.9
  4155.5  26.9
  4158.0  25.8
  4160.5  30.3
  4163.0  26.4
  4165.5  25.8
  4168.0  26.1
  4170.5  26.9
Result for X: -0.11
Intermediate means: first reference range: 20.9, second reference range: 25.3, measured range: 26.2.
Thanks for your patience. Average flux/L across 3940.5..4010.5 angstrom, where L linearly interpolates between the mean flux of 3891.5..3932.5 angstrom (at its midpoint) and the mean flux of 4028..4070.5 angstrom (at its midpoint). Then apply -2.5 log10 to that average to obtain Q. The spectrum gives 0.06 mag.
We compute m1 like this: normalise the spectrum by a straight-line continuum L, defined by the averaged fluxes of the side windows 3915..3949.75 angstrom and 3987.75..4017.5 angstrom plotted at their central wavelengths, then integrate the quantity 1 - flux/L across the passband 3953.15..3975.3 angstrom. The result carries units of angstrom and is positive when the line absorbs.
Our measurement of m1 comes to 3.8 angstrom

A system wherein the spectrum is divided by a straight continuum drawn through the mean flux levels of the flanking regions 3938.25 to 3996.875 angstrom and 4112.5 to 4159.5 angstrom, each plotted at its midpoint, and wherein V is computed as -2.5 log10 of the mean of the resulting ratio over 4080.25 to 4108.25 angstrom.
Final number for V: 0.08 mag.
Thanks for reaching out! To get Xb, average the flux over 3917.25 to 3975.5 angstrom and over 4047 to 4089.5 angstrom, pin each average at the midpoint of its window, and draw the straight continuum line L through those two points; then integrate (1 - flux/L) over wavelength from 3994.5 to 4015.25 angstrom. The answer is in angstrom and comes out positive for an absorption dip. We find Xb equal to -3.4 angstrom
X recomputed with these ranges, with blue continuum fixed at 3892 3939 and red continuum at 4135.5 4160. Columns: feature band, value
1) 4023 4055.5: -0.084 mag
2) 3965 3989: 0.168 mag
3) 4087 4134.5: 0.072 mag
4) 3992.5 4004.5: -0.187 mag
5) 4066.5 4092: -0.043 mag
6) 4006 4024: -0.130 mag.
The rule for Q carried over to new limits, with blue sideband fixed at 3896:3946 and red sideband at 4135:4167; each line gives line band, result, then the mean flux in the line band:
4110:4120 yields 0.01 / 25.9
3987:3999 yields -0.20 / 28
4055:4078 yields -0.05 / 26.2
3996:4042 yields -0.12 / 26.6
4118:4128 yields 0.01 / 26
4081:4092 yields -0.02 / 25.9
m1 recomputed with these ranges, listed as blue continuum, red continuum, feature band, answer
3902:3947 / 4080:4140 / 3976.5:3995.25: -3.14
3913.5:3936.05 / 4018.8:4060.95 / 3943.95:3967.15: -1.40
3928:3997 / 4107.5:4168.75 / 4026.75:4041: -2.26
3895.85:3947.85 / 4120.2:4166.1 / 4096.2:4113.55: 2.86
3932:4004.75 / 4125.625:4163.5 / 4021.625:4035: -1.64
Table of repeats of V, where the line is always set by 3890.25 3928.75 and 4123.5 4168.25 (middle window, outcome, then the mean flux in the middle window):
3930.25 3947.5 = 0.42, 16.2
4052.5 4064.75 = -0.02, 25.8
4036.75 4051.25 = -0.04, 26.2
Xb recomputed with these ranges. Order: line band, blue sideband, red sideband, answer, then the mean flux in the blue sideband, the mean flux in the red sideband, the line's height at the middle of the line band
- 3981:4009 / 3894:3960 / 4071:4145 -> -4.4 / 22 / 25.1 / 23.2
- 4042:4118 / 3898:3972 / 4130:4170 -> 0.0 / 21.4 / 26.8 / 25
